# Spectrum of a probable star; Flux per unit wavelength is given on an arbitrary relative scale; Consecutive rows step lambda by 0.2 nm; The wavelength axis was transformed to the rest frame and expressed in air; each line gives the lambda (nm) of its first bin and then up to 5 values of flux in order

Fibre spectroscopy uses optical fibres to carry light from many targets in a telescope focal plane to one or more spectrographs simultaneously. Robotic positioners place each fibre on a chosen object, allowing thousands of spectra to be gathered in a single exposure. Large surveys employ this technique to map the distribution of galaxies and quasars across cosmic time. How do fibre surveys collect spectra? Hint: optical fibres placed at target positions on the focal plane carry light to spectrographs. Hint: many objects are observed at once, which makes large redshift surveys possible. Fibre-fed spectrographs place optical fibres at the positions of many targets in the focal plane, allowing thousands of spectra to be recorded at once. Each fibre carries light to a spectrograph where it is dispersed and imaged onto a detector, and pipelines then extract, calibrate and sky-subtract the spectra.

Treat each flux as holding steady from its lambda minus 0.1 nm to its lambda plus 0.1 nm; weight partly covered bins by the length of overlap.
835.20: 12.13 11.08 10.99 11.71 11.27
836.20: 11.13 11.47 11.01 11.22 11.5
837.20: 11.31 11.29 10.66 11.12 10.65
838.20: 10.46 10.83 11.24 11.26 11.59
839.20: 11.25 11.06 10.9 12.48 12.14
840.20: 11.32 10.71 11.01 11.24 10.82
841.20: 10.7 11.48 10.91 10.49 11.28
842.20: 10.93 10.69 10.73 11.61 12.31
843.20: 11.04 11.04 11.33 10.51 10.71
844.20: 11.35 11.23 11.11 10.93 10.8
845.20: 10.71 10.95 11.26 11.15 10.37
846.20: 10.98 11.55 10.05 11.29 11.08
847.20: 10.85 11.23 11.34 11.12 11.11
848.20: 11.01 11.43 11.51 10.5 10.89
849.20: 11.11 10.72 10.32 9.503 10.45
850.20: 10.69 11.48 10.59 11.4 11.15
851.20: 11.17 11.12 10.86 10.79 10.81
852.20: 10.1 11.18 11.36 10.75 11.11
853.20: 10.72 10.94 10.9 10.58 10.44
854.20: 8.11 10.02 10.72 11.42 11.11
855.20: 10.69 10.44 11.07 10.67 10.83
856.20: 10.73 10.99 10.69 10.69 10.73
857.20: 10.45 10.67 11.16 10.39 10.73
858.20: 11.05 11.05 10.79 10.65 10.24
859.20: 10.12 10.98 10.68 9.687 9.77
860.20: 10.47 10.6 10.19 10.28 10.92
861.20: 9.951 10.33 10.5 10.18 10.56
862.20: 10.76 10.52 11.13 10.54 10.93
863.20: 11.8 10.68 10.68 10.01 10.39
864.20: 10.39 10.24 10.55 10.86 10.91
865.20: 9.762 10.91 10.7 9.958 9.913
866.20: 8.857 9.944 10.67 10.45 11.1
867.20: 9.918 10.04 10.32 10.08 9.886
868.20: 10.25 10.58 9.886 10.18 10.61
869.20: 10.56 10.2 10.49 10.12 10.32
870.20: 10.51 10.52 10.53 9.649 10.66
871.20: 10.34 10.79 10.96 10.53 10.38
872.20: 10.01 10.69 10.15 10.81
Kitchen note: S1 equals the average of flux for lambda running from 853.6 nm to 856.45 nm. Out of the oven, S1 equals 10.6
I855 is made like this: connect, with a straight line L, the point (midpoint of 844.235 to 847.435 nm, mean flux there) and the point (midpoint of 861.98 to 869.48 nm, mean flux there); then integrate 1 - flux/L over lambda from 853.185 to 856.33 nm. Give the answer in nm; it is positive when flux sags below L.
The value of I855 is 0.04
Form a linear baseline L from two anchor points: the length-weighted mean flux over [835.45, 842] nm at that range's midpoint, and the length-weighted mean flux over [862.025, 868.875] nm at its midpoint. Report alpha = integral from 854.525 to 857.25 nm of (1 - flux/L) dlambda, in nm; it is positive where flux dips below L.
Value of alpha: -0.033 nm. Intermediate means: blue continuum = 11.2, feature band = 10.8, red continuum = 10.4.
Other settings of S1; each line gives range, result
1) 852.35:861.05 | 10.6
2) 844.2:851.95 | 10.9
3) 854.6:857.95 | 10.8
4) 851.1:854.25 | 10.7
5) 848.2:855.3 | 10.8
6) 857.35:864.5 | 10.6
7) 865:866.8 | 10.2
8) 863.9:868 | 10.3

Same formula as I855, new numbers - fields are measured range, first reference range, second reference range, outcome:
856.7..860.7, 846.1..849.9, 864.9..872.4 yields 0.02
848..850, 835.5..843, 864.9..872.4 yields 0.02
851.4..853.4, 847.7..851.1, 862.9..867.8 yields -0.01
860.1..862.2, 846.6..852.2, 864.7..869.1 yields 0.01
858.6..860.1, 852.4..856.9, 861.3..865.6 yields 0.04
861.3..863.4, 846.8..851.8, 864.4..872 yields -0.04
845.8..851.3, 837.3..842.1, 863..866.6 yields -0.03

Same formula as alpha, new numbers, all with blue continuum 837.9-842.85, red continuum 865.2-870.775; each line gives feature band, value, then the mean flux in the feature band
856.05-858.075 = -0.02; 10.7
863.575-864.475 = 0.01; 10.3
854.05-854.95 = 0.04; 10.1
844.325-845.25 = 0.00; 11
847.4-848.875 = -0.04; 11.2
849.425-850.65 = 0.03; 10.5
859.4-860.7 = 0.03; 10.3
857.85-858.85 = -0.03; 10.8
